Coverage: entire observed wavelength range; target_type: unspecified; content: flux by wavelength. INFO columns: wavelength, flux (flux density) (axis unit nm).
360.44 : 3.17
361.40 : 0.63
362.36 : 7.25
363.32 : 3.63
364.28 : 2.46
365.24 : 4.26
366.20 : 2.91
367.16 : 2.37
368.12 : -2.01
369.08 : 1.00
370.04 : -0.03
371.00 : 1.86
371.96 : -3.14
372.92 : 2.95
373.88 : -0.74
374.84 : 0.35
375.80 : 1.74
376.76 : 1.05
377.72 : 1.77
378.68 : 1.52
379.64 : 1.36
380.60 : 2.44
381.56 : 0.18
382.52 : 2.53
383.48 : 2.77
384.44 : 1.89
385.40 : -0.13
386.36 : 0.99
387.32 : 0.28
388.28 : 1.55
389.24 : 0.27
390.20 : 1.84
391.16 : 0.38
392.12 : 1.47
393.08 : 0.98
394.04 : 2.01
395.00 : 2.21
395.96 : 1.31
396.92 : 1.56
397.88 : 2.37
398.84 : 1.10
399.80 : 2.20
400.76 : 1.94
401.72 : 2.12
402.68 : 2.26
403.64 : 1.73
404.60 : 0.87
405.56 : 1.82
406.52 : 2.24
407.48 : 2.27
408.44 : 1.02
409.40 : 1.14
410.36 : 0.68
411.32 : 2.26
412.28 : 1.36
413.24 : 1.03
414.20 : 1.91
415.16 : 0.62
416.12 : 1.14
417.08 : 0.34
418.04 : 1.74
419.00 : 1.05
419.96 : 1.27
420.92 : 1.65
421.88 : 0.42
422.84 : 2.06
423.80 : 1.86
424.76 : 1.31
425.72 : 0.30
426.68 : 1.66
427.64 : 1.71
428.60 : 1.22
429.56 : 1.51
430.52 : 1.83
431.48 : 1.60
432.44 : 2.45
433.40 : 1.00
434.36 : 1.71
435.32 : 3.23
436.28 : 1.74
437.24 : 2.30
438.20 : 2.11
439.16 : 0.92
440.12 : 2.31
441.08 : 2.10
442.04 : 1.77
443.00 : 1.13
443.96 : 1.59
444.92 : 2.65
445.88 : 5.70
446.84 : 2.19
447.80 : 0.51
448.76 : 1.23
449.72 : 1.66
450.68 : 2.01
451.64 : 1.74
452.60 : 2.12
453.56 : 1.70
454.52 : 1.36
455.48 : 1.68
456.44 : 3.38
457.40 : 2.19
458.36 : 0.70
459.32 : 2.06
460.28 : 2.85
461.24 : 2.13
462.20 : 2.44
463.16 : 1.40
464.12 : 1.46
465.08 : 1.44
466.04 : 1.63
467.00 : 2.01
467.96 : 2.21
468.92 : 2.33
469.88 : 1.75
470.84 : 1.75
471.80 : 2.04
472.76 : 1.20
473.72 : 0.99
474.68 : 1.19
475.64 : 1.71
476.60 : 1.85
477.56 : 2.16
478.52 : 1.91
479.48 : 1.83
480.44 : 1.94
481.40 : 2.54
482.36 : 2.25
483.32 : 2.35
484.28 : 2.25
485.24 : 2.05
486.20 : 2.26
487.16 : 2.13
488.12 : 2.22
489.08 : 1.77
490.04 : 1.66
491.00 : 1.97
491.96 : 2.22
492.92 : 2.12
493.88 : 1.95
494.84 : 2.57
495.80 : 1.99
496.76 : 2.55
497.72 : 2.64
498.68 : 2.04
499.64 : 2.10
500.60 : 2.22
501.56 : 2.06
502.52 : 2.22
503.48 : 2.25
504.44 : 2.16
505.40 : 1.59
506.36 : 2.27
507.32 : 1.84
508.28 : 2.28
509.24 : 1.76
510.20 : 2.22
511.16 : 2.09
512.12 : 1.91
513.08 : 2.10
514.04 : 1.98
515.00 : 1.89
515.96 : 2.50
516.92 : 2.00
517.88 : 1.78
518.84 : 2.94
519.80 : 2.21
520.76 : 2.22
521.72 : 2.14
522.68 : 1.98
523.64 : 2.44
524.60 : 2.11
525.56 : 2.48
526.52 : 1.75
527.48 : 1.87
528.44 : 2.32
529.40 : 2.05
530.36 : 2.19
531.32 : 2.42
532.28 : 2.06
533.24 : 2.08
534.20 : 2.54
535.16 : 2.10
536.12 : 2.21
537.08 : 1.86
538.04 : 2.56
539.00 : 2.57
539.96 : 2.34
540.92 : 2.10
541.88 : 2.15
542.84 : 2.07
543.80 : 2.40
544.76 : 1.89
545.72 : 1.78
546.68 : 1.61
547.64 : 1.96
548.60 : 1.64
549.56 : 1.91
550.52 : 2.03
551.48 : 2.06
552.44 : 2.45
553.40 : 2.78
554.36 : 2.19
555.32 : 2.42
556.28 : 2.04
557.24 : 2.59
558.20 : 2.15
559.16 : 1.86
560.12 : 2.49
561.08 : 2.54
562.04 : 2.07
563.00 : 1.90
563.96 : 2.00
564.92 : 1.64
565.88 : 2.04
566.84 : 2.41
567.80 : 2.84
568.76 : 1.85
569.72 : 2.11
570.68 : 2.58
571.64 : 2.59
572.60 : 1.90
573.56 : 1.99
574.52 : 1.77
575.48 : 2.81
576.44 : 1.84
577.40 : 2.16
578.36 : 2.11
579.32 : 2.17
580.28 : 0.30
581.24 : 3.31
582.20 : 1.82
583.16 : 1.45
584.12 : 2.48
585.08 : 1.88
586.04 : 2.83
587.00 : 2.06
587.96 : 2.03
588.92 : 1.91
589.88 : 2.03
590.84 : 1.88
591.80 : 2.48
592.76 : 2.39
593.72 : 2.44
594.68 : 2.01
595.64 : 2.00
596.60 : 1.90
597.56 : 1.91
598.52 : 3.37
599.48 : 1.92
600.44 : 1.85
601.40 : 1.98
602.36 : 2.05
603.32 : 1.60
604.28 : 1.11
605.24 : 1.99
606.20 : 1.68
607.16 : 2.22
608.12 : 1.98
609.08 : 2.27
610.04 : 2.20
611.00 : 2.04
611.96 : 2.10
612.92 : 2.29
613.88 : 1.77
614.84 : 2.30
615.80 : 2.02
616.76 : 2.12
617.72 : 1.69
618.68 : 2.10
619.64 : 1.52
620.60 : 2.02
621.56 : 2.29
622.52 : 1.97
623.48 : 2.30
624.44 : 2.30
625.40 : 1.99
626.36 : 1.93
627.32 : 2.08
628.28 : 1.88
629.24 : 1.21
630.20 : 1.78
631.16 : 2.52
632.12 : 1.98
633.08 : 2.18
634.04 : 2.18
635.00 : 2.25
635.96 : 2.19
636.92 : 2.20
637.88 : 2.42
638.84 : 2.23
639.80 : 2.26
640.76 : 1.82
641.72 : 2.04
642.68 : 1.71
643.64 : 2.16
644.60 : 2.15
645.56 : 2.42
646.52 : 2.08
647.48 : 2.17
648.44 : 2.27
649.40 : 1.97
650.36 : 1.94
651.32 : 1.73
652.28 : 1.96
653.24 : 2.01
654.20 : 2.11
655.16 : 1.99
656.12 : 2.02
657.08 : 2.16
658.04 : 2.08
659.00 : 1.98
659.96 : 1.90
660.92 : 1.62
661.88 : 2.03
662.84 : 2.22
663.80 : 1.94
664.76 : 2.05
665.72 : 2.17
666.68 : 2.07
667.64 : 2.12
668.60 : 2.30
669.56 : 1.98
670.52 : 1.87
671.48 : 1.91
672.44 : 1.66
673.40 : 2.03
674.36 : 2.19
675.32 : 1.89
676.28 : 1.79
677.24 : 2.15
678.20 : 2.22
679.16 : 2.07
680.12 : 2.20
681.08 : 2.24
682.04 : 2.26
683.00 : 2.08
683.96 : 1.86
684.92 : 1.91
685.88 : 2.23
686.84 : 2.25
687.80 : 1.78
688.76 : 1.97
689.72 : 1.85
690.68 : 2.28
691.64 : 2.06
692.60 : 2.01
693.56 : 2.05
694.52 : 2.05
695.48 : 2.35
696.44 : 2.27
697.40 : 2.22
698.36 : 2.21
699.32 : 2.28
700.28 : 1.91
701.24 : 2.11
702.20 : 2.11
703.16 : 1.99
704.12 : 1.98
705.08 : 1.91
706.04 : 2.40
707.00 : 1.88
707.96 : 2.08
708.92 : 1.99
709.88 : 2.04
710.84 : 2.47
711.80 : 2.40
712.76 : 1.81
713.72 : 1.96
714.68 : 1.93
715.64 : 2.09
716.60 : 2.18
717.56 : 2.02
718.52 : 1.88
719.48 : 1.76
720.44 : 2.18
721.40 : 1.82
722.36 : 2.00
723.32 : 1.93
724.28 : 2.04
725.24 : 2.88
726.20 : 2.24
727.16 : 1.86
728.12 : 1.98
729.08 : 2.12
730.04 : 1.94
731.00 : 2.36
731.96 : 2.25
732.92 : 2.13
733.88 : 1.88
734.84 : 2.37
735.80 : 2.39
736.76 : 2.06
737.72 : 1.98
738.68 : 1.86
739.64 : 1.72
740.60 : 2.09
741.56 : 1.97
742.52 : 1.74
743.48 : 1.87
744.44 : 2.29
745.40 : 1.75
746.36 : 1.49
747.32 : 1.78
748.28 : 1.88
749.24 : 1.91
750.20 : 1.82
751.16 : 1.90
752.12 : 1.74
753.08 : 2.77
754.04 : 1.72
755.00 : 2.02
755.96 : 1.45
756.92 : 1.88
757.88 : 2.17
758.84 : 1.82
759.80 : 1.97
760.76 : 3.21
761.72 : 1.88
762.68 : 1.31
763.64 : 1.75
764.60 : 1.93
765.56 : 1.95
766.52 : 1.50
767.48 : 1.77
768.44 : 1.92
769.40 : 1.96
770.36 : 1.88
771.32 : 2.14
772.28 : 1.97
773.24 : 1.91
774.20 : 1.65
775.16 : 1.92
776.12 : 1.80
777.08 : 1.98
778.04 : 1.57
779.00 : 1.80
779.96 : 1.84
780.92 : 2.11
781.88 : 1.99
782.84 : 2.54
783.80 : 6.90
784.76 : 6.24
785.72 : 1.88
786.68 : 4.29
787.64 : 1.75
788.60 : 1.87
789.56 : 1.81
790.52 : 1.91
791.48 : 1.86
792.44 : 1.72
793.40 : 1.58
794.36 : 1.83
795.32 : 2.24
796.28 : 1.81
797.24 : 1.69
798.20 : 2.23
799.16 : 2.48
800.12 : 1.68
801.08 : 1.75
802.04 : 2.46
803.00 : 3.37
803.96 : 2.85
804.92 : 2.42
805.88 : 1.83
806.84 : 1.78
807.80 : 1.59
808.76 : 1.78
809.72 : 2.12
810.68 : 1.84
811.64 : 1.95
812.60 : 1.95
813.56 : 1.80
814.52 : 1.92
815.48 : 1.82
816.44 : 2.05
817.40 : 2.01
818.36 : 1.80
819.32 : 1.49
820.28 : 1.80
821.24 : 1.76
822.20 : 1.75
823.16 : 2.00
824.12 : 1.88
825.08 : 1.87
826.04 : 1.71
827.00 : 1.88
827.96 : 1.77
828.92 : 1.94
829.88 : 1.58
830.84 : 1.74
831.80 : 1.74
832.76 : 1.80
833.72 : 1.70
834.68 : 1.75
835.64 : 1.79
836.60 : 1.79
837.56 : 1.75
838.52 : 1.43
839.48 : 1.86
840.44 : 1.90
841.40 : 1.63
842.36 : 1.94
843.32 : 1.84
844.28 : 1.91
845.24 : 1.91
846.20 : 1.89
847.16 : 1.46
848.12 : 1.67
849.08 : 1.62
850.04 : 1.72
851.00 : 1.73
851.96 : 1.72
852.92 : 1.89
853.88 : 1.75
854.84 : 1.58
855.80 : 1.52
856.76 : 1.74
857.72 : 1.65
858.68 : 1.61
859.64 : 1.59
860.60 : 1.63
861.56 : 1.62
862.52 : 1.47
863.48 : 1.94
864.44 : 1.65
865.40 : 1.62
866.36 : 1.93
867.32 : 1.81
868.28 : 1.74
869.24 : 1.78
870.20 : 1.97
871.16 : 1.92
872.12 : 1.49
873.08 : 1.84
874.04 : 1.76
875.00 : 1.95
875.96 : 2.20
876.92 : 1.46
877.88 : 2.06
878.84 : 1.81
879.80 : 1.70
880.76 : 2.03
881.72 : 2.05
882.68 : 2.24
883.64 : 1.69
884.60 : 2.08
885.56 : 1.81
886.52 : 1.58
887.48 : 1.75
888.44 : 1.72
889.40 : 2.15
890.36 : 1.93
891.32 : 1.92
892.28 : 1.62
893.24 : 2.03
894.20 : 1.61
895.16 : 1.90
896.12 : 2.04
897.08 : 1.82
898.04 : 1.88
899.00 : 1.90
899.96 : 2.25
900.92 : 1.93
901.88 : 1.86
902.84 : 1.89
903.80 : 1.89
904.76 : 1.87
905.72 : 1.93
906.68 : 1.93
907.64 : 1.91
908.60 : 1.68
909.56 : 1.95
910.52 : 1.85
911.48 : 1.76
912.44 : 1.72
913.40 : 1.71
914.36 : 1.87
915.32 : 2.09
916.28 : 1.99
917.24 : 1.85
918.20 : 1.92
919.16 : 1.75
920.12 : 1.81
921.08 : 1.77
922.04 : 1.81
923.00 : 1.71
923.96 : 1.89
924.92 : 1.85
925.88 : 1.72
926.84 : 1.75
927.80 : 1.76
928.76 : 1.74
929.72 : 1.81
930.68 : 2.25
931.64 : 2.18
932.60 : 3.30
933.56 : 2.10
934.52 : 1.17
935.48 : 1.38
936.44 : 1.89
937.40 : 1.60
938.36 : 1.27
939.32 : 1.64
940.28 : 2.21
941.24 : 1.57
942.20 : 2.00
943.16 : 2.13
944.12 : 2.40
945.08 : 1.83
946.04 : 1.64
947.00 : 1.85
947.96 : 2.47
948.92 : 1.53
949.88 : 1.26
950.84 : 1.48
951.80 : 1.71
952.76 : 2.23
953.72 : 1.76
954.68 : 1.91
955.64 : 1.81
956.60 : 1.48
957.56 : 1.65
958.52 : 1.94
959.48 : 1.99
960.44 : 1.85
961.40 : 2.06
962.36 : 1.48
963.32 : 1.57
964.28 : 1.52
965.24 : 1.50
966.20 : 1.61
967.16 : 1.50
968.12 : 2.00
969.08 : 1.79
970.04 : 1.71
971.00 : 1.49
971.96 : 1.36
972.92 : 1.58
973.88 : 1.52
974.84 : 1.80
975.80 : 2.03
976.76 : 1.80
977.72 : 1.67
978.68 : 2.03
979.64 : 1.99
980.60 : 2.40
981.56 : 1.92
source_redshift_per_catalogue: 0.195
